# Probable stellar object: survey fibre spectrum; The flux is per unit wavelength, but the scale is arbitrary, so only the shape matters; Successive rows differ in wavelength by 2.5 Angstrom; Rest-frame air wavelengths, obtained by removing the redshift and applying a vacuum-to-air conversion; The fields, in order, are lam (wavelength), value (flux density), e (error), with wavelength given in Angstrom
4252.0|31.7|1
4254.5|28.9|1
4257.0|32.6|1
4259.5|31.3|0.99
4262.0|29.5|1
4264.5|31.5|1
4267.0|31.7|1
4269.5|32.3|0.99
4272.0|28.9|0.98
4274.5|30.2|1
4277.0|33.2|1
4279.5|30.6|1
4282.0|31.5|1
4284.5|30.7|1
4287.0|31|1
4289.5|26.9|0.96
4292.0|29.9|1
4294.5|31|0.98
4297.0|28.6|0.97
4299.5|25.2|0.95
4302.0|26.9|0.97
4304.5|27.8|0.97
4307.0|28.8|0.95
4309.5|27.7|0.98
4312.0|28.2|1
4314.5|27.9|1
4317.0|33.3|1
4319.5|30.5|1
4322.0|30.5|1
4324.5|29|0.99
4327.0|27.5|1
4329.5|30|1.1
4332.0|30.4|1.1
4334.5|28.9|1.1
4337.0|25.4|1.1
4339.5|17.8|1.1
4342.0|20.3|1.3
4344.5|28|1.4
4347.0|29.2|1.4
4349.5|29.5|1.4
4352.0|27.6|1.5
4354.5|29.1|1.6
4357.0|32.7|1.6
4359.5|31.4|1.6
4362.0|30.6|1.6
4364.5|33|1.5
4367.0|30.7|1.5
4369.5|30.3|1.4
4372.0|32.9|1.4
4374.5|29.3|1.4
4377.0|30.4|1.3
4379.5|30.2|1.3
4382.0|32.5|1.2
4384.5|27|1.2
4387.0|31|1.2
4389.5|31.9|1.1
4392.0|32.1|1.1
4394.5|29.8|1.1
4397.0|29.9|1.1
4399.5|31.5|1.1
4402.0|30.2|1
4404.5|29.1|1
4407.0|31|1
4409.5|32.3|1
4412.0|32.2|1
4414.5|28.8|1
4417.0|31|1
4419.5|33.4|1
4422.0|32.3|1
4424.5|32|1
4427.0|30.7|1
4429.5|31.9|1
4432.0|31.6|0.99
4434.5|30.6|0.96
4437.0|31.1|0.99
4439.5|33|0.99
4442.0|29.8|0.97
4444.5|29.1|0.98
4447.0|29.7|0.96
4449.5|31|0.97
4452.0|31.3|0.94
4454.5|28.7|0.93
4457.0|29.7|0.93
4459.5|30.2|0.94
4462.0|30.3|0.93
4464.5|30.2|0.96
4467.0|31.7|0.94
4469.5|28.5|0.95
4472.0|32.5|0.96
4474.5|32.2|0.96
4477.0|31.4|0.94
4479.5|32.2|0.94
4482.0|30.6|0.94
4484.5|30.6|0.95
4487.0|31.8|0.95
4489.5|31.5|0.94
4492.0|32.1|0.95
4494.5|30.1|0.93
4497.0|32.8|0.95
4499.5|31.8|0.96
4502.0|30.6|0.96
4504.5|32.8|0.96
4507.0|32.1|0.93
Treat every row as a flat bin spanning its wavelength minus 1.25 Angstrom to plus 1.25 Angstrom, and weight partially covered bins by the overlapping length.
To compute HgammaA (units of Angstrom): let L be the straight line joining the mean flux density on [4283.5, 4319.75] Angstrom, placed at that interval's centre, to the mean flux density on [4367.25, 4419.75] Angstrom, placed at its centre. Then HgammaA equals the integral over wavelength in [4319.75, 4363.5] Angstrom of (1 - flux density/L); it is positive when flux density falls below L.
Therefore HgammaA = 2.2 Angstrom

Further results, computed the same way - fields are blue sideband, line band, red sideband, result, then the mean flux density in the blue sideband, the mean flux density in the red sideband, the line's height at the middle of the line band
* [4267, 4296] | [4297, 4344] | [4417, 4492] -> 4.7 Angstrom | 30.6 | 31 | 30.7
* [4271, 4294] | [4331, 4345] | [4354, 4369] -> 2.8 Angstrom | 30.4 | 31.3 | 31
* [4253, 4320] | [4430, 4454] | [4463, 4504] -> 0.2 Angstrom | 29.9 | 31.3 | 31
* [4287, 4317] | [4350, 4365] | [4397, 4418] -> -0.5 Angstrom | 28.4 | 30.7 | 29.6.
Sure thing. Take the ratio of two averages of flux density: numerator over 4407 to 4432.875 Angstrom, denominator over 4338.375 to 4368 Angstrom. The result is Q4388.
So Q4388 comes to 1.11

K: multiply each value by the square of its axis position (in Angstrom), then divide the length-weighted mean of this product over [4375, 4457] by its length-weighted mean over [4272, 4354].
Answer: 1.13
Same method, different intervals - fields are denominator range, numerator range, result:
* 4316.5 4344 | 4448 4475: 1.18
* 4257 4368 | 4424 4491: 1.13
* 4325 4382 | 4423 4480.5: 1.11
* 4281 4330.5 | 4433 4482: 1.13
